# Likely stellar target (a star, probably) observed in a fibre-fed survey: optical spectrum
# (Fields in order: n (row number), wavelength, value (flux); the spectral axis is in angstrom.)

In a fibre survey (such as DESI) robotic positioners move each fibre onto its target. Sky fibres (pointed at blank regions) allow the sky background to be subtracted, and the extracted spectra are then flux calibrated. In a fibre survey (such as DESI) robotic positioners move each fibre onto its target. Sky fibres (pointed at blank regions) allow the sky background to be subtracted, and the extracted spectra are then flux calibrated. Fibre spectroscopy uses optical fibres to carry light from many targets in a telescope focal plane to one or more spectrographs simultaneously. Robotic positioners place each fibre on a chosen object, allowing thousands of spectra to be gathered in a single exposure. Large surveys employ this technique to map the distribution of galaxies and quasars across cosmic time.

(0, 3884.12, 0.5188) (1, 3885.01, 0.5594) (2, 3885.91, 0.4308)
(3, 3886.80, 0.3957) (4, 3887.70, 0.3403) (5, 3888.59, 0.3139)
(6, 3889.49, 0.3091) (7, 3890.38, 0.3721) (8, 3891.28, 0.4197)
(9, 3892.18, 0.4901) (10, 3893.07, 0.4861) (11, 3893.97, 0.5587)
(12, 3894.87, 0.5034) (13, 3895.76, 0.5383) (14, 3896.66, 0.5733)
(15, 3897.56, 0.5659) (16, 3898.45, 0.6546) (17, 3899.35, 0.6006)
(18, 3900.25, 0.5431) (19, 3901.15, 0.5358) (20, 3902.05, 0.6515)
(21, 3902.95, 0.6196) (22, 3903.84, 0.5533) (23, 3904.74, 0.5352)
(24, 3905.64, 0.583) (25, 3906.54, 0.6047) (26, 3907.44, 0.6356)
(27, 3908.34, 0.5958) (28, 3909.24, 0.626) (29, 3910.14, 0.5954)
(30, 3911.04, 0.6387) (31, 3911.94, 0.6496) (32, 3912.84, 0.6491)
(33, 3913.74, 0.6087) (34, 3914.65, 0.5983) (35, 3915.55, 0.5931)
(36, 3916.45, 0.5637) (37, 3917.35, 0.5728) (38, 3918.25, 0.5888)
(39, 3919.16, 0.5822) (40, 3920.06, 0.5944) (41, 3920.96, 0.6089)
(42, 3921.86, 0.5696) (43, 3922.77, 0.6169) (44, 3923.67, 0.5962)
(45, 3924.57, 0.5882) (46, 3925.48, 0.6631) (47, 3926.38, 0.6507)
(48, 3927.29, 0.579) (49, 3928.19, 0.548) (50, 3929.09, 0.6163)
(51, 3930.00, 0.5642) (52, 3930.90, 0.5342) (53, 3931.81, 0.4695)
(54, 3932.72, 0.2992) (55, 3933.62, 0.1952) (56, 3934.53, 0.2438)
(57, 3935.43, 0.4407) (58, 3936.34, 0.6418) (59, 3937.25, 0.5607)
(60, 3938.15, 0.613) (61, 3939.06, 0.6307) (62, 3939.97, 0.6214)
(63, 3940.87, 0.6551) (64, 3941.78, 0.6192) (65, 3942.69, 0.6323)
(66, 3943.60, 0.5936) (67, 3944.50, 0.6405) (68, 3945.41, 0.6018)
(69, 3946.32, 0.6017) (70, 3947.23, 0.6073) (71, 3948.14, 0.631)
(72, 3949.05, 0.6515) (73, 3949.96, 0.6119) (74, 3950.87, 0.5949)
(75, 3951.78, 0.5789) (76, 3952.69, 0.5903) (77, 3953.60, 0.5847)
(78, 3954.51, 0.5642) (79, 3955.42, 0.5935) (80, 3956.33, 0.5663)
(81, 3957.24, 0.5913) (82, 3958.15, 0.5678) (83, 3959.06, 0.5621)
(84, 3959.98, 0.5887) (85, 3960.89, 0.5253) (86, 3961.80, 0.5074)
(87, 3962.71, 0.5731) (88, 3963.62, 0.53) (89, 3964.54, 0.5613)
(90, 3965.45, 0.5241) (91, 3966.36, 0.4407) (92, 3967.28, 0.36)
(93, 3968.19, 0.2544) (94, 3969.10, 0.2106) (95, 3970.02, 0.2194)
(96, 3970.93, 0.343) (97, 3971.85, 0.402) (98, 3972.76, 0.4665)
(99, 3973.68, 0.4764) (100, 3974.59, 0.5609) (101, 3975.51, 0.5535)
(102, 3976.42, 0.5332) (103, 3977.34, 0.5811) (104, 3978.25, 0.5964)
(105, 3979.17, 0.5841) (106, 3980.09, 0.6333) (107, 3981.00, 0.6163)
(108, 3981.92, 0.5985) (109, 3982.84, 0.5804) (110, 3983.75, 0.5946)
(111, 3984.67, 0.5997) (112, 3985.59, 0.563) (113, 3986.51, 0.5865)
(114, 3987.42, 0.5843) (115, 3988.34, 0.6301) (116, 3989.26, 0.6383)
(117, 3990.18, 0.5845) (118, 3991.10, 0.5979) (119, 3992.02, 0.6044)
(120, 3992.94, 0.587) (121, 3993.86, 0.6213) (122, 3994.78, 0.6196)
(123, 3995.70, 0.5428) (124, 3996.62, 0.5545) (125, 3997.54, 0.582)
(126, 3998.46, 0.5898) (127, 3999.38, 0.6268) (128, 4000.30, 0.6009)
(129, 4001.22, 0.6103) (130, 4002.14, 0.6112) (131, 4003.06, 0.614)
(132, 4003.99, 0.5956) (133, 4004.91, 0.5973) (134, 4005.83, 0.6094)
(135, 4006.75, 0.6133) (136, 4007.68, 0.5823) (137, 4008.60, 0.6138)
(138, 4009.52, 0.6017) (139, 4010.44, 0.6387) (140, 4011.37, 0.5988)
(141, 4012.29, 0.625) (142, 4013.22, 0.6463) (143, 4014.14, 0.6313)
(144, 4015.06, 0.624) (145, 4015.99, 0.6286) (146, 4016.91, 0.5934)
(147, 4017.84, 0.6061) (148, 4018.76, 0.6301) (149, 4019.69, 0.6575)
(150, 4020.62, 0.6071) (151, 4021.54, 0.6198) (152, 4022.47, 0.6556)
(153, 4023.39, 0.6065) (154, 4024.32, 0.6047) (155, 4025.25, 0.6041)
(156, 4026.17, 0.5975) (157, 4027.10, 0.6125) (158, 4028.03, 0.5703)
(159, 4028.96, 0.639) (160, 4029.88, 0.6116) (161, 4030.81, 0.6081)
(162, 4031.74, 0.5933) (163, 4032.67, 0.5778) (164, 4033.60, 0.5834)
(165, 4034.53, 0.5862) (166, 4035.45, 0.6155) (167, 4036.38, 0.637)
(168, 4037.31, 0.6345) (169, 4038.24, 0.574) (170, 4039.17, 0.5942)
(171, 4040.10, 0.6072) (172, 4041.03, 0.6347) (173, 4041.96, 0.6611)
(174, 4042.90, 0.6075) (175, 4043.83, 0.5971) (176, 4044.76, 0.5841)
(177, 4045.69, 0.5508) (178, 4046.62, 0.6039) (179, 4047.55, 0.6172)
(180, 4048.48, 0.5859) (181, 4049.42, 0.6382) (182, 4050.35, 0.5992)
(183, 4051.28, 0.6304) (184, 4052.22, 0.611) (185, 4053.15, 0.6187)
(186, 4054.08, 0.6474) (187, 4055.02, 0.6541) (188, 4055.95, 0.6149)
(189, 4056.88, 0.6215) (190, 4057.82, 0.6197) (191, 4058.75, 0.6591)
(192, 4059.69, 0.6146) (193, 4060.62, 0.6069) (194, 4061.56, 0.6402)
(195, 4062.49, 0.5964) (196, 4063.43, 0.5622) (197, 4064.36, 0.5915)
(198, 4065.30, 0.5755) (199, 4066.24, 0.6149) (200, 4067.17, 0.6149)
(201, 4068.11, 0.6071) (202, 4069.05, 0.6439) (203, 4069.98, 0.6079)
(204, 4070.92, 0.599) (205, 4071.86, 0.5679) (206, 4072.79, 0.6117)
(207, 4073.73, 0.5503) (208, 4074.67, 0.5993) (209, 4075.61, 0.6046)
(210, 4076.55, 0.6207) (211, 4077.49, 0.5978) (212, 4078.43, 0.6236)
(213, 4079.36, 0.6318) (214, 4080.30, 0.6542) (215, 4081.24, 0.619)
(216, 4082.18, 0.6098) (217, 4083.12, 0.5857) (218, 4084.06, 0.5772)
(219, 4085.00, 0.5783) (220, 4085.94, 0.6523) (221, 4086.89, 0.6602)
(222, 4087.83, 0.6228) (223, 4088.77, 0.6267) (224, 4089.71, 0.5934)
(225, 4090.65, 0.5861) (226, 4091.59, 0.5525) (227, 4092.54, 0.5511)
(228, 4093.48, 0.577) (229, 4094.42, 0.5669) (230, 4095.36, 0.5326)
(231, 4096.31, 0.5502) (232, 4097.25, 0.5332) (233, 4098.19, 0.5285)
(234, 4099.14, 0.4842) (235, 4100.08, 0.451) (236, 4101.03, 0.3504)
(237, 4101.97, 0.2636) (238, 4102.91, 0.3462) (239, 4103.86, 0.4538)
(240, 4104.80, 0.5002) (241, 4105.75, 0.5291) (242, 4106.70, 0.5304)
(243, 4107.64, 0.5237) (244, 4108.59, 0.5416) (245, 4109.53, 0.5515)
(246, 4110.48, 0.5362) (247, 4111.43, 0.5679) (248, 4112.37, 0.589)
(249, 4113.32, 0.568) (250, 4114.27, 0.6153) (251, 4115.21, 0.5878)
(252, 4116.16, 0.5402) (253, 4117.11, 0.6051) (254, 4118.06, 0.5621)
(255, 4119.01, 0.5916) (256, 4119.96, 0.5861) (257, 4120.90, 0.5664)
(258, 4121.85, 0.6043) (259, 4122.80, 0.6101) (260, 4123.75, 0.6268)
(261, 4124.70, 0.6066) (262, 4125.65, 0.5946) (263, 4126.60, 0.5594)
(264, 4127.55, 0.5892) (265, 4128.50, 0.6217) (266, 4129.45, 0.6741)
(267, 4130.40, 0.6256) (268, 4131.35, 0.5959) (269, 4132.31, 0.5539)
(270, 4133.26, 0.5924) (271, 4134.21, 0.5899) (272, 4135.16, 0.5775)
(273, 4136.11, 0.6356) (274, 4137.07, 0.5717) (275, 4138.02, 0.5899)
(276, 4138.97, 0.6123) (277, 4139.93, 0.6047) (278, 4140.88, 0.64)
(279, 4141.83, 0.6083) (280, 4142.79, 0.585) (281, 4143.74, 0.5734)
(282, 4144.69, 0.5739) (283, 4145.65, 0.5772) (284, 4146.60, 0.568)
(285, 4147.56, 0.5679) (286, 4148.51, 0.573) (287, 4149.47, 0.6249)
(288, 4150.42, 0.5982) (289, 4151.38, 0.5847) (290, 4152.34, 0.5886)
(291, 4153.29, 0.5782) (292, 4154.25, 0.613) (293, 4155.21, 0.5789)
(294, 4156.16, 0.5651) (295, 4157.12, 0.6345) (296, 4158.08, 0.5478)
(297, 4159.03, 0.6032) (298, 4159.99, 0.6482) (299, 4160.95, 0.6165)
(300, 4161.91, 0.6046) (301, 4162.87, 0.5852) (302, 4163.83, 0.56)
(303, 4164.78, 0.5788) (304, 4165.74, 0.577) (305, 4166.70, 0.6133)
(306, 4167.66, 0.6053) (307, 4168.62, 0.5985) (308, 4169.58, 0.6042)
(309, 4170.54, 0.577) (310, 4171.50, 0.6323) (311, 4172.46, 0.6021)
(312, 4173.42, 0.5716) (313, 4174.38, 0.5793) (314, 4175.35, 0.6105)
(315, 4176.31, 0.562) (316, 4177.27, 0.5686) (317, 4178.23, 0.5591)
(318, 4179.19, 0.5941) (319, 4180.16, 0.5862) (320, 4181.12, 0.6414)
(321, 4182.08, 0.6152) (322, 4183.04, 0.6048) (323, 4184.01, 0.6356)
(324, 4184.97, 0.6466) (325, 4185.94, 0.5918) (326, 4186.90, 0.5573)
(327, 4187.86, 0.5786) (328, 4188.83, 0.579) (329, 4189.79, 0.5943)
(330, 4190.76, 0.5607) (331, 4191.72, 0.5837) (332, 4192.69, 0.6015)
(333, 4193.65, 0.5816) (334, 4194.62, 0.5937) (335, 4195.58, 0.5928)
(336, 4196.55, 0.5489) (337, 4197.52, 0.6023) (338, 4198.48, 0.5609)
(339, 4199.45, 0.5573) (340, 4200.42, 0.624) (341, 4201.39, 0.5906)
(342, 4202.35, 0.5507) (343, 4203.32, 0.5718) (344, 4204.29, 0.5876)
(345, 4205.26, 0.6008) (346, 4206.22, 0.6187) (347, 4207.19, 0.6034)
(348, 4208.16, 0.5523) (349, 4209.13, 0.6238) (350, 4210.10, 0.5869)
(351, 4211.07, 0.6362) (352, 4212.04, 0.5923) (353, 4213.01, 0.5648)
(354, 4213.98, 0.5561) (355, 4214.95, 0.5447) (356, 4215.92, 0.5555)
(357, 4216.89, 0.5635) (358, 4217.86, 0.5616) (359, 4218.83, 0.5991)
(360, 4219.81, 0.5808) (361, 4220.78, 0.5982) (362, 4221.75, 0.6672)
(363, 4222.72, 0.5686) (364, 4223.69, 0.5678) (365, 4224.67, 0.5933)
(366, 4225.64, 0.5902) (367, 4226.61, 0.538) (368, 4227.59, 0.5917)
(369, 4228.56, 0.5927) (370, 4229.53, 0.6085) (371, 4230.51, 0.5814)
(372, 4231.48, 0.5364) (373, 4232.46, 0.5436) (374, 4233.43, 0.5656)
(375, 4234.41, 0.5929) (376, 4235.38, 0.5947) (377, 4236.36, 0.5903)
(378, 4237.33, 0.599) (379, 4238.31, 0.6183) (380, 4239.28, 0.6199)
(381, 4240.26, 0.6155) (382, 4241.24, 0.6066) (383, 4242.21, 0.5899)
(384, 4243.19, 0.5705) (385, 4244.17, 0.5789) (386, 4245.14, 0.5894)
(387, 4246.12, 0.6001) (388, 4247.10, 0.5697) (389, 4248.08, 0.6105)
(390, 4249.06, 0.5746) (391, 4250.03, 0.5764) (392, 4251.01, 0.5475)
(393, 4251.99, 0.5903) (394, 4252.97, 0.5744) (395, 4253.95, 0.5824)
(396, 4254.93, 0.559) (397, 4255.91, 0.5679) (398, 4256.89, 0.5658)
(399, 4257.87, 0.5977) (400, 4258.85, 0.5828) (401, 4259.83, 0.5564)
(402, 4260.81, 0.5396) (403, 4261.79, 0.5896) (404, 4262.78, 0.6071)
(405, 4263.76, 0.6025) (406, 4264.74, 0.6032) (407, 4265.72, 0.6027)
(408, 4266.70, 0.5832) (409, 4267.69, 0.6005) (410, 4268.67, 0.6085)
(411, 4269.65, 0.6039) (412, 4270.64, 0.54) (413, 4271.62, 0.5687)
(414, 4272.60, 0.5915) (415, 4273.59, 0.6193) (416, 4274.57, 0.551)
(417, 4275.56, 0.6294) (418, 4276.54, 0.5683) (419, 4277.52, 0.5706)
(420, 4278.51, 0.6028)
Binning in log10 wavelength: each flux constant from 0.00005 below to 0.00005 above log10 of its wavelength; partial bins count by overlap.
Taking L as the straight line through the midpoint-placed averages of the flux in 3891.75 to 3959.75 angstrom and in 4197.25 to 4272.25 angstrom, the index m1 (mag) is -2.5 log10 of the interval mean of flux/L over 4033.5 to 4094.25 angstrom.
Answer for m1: -0.05 mag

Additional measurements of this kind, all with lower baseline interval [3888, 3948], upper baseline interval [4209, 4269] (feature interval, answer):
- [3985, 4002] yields -0.06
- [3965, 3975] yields 0.41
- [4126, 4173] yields -0.03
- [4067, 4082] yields -0.07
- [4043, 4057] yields -0.08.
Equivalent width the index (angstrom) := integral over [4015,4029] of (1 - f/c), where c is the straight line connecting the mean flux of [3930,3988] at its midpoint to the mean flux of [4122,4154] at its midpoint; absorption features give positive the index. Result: -1.48 angstrom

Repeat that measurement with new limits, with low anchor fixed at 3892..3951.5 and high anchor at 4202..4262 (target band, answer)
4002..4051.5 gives -2.7 angstrom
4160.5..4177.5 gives -0.3 angstrom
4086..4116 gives 2.4 angstrom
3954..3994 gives 3.1 angstrom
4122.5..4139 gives -0.6 angstrom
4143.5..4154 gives 0.0 angstrom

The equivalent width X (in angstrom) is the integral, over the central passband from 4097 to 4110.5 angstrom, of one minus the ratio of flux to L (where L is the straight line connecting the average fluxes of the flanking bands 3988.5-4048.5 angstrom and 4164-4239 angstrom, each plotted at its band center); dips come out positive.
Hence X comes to 2.8 angstrom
